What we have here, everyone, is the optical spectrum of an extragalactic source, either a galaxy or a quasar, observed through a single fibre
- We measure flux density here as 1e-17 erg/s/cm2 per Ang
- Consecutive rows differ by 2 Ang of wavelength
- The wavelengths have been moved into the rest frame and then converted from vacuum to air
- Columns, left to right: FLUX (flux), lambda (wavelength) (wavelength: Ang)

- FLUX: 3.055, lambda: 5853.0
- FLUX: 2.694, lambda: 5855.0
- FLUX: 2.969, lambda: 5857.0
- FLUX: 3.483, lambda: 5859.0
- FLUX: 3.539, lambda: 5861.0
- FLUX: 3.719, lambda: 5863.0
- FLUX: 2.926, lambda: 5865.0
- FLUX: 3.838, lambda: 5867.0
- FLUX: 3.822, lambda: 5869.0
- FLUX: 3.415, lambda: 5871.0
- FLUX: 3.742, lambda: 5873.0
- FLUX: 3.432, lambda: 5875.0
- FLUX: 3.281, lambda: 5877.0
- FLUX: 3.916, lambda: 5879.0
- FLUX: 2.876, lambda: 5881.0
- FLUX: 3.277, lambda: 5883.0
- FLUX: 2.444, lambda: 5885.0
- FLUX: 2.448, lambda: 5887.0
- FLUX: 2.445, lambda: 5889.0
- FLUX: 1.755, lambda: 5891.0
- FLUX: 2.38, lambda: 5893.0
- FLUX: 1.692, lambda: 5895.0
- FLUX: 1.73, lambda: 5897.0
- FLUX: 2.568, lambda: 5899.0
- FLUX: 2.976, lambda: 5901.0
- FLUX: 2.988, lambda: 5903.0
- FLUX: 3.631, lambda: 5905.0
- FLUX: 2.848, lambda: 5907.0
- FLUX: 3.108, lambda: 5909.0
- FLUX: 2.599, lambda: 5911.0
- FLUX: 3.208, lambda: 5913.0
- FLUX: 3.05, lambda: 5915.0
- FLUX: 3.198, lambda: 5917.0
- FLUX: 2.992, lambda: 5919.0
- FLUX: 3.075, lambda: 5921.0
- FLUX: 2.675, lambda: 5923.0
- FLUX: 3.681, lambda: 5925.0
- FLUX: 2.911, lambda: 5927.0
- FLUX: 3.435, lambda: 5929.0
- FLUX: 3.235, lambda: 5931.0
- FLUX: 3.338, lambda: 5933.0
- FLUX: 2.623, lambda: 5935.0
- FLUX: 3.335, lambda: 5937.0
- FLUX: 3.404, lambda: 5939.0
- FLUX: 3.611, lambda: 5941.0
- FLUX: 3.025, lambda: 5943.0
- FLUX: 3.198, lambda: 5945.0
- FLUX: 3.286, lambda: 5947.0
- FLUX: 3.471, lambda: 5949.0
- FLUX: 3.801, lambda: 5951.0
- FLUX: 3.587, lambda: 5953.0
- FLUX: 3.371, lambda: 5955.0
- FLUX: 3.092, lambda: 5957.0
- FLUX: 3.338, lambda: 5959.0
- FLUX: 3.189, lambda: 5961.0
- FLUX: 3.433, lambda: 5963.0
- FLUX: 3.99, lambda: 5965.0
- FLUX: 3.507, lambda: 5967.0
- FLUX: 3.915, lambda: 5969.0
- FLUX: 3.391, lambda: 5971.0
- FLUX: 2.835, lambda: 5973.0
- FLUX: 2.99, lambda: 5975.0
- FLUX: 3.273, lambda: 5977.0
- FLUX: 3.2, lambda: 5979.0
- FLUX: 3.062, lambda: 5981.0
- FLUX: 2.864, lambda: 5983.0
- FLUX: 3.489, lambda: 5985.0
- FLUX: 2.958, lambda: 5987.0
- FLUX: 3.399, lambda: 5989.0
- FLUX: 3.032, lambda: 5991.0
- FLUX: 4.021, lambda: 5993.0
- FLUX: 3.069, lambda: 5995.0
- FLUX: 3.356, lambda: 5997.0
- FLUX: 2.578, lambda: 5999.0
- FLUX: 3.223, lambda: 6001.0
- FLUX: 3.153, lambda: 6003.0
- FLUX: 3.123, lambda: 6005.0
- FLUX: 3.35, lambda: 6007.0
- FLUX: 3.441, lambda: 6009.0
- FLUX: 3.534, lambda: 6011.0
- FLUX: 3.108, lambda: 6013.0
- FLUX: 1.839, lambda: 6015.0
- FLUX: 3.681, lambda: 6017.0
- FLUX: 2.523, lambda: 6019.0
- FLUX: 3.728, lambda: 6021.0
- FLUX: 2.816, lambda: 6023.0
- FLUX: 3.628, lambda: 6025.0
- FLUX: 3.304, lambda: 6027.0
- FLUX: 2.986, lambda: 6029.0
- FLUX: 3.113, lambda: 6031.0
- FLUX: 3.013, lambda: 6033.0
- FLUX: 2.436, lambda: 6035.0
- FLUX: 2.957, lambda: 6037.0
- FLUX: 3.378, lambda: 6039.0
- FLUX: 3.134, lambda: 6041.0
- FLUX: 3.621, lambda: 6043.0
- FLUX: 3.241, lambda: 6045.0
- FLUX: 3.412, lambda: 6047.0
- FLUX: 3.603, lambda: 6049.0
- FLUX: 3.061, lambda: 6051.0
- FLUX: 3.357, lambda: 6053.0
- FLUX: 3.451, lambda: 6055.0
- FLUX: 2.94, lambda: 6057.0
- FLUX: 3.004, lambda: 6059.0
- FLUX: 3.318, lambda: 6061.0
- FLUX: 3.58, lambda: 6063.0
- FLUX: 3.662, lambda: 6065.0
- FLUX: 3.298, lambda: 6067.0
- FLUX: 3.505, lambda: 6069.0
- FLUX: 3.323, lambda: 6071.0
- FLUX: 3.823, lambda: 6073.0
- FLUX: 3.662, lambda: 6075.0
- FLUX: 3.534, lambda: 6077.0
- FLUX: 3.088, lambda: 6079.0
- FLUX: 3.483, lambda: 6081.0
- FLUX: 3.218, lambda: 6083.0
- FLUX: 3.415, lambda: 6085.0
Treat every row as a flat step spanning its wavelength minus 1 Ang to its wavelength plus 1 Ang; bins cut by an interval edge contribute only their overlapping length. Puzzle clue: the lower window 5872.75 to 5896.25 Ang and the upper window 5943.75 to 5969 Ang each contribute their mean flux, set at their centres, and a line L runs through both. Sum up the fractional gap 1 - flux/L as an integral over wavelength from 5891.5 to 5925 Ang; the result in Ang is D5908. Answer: 2.18 Ang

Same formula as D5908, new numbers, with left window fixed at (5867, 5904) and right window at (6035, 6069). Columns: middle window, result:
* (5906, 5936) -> -1.1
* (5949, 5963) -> -1.6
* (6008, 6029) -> 0.4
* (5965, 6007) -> -1.6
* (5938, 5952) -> -1.7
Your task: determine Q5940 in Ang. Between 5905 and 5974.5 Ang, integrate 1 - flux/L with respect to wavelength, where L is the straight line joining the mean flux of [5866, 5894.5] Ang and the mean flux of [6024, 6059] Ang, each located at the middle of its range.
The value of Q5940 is -3.4 Ang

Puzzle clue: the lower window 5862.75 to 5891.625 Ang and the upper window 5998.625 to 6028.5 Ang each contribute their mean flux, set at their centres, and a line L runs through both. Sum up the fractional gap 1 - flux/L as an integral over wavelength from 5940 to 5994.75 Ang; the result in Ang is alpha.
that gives -3.3 Ang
